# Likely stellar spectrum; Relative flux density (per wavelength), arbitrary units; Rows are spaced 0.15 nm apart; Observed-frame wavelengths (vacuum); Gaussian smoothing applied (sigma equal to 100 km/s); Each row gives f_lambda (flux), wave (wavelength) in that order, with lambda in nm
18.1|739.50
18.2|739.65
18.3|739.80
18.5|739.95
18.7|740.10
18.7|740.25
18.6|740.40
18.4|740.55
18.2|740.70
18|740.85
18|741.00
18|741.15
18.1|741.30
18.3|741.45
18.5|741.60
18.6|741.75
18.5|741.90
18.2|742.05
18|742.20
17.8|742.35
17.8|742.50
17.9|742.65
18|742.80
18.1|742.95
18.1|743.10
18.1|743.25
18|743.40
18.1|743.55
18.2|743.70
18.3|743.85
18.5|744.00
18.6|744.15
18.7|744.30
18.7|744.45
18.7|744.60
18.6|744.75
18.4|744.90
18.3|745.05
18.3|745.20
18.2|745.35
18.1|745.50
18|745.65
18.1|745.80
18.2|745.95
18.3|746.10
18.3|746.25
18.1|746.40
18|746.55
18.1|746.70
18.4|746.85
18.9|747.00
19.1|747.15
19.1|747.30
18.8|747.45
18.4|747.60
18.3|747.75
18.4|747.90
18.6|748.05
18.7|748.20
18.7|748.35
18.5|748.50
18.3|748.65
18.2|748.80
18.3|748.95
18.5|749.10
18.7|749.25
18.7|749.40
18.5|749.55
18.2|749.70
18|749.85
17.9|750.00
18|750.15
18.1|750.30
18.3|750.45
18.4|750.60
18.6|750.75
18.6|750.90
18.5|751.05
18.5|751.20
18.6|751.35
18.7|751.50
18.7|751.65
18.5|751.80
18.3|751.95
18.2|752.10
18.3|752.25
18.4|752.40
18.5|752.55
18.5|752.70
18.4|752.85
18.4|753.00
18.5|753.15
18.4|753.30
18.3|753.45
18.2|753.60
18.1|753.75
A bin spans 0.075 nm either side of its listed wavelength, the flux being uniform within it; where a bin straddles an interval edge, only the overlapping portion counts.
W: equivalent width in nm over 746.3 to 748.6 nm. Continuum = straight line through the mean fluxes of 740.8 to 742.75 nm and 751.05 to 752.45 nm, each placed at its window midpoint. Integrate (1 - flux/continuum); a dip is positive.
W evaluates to -0.03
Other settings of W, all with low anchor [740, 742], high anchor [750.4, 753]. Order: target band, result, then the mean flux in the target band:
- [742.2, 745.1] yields 0.02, 18.3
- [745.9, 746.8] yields 0.01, 18.2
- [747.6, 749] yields 0.00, 18.4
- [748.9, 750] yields 0.00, 18.4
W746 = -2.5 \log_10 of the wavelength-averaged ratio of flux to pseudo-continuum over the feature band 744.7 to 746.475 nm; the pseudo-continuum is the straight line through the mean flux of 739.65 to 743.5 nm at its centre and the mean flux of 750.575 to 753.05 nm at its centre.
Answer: 0.00 mag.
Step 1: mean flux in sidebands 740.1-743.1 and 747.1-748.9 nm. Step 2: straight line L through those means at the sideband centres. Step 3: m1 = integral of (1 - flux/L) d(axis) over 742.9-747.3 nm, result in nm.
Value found 0.02 nm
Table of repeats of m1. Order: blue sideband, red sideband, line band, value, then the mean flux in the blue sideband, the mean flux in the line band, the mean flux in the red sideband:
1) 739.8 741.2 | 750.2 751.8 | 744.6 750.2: 0.02 nm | 18.3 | 18.4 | 18.5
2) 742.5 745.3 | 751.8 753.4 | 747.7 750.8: 0.00 nm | 18.3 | 18.4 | 18.4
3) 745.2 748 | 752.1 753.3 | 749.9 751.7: 0.00 nm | 18.4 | 18.4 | 18.4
